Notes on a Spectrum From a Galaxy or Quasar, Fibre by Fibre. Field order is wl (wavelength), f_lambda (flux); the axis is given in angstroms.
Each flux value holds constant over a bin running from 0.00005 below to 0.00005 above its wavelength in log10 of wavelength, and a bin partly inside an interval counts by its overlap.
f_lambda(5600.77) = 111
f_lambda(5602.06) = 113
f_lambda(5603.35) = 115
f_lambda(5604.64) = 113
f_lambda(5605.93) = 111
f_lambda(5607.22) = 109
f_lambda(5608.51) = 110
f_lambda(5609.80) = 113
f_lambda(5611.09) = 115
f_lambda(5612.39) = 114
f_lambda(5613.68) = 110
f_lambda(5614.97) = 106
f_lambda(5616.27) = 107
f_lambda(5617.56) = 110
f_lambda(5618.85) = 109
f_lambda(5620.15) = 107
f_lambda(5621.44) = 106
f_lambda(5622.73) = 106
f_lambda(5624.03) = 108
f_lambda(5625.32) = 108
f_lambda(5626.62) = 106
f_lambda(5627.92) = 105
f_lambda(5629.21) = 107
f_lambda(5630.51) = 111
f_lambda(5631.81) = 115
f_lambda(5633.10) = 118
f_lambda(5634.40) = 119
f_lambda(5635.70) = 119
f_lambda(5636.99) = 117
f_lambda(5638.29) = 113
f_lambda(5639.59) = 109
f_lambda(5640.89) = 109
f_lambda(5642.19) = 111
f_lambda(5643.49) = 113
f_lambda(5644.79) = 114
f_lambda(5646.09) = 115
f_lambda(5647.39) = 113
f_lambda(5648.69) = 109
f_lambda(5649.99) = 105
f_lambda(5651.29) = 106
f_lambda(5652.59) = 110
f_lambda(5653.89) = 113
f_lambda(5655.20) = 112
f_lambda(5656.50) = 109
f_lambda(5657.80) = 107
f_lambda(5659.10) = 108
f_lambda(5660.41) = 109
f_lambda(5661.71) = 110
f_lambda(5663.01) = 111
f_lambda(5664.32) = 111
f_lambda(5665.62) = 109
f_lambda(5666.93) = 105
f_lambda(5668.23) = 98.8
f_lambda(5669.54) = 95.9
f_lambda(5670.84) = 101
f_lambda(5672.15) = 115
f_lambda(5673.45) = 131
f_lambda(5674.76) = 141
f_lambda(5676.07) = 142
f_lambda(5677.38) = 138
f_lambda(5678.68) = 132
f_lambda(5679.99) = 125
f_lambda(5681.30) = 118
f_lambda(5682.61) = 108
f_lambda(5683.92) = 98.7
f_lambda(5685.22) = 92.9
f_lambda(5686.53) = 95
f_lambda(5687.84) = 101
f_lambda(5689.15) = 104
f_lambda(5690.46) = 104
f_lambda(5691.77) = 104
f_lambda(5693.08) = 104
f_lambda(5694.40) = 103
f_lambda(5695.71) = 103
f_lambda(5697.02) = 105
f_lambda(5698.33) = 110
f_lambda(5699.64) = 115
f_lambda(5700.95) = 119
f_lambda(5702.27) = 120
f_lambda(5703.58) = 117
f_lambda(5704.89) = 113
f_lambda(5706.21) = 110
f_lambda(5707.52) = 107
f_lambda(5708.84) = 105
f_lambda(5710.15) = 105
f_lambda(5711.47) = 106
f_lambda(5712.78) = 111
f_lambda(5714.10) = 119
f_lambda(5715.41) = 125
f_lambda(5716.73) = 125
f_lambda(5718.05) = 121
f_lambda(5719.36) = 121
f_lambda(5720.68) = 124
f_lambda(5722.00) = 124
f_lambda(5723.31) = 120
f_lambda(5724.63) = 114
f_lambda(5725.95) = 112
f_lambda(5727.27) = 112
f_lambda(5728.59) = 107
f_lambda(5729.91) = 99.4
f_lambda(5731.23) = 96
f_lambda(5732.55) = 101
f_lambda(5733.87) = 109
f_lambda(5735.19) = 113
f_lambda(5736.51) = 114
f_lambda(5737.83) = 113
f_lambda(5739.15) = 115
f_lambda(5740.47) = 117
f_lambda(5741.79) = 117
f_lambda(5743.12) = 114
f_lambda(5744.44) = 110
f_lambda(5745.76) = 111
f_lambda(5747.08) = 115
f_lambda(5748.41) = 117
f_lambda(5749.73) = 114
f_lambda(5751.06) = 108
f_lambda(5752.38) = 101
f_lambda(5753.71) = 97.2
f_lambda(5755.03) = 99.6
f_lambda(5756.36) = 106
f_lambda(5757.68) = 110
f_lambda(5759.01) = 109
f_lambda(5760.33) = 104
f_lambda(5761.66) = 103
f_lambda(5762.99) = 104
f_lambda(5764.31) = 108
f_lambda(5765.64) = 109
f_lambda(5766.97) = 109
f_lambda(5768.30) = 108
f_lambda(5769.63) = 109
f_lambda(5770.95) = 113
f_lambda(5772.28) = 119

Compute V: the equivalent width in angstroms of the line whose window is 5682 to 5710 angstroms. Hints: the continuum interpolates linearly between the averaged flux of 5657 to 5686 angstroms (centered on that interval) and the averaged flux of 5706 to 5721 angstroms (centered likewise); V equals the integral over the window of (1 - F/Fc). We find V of 1.9 angstroms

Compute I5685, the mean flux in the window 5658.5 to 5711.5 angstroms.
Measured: 111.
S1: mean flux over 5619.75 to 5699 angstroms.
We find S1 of 111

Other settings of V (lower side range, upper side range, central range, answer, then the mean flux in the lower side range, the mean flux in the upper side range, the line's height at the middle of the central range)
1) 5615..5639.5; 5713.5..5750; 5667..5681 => -1.1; 110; 114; 112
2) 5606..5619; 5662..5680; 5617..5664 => 1.4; 110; 118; 114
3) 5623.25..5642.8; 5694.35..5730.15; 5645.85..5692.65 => 0.5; 112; 114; 113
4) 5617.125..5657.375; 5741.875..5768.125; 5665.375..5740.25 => -2.1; 111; 108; 109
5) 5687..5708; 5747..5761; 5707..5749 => -2.1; 109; 107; 108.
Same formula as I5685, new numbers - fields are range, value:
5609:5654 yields 111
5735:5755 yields 111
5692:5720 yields 112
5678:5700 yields 107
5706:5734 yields 113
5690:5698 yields 104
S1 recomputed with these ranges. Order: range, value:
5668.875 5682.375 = 123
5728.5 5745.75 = 110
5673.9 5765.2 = 112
